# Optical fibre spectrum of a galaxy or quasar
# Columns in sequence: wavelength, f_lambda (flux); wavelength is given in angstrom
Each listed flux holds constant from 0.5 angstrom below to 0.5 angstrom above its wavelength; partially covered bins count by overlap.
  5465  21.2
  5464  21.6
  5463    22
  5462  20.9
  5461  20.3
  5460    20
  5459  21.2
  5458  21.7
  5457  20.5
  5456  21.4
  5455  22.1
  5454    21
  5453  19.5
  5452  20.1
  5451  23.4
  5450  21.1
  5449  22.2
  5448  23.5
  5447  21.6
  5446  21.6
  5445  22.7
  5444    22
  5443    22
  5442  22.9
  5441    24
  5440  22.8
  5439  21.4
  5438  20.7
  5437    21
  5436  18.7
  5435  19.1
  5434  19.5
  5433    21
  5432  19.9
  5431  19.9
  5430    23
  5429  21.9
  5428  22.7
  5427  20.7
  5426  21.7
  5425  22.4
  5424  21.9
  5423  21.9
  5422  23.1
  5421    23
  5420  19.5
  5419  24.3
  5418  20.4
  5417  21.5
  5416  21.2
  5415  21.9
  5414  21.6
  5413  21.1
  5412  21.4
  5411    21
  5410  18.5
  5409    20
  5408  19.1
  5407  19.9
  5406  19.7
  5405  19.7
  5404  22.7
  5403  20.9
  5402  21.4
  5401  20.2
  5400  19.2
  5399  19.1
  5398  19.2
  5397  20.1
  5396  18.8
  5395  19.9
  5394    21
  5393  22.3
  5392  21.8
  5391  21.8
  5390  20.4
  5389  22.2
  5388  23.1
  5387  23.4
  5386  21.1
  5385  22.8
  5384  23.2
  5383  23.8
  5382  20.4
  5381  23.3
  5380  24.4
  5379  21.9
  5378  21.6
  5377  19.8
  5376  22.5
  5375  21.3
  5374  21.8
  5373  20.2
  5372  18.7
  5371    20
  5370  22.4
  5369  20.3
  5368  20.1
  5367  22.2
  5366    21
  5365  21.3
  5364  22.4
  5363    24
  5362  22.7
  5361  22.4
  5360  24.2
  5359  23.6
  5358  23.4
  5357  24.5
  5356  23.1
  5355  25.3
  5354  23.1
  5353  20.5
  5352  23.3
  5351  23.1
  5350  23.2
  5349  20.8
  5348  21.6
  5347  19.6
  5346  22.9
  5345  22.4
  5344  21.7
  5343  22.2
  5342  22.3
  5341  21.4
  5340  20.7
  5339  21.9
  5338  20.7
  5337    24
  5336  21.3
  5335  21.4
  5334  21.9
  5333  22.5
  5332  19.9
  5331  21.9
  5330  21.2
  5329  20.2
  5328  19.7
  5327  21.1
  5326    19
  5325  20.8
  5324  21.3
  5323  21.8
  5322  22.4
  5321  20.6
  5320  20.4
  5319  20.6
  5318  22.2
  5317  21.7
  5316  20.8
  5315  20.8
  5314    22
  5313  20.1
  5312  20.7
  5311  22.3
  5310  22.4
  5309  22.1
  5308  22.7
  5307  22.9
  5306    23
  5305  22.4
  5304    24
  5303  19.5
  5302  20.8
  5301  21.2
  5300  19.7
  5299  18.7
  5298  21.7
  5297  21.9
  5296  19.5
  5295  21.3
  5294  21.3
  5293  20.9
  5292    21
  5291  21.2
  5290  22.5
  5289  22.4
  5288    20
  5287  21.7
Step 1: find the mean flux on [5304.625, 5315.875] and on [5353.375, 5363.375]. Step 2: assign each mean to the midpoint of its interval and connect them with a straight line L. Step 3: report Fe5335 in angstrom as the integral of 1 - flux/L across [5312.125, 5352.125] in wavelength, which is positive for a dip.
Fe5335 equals 2.22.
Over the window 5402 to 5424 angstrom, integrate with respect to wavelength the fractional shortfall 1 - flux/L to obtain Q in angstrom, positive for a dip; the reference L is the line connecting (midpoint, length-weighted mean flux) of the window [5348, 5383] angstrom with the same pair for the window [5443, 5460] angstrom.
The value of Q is 0.7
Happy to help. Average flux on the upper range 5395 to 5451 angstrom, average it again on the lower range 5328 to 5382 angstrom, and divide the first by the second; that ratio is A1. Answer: 0.96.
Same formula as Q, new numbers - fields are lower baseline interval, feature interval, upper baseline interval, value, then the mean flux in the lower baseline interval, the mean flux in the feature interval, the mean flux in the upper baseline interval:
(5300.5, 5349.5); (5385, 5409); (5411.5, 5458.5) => 0.8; 21.5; 20.8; 21.5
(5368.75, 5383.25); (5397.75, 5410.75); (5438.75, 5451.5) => 1.1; 21.5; 20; 22.4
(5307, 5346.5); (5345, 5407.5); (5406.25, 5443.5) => -1.0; 21.5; 21.7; 21.2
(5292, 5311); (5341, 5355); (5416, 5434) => -0.4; 21.5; 22.1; 21.6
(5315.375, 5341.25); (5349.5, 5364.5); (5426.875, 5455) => -1.4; 21.2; 23.3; 21.4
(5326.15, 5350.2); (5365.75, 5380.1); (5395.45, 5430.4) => 0.1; 21.5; 21.1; 21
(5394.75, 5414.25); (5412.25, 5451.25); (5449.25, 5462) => -1.9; 20.2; 21.6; 21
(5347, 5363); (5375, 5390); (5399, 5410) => -0.6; 22.9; 22.3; 20.1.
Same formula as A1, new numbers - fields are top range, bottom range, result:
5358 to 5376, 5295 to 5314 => 1.01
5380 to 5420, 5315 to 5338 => 1.00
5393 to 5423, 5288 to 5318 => 0.97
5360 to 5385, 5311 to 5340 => 1.03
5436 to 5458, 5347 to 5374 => 0.98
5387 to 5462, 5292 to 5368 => 0.97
